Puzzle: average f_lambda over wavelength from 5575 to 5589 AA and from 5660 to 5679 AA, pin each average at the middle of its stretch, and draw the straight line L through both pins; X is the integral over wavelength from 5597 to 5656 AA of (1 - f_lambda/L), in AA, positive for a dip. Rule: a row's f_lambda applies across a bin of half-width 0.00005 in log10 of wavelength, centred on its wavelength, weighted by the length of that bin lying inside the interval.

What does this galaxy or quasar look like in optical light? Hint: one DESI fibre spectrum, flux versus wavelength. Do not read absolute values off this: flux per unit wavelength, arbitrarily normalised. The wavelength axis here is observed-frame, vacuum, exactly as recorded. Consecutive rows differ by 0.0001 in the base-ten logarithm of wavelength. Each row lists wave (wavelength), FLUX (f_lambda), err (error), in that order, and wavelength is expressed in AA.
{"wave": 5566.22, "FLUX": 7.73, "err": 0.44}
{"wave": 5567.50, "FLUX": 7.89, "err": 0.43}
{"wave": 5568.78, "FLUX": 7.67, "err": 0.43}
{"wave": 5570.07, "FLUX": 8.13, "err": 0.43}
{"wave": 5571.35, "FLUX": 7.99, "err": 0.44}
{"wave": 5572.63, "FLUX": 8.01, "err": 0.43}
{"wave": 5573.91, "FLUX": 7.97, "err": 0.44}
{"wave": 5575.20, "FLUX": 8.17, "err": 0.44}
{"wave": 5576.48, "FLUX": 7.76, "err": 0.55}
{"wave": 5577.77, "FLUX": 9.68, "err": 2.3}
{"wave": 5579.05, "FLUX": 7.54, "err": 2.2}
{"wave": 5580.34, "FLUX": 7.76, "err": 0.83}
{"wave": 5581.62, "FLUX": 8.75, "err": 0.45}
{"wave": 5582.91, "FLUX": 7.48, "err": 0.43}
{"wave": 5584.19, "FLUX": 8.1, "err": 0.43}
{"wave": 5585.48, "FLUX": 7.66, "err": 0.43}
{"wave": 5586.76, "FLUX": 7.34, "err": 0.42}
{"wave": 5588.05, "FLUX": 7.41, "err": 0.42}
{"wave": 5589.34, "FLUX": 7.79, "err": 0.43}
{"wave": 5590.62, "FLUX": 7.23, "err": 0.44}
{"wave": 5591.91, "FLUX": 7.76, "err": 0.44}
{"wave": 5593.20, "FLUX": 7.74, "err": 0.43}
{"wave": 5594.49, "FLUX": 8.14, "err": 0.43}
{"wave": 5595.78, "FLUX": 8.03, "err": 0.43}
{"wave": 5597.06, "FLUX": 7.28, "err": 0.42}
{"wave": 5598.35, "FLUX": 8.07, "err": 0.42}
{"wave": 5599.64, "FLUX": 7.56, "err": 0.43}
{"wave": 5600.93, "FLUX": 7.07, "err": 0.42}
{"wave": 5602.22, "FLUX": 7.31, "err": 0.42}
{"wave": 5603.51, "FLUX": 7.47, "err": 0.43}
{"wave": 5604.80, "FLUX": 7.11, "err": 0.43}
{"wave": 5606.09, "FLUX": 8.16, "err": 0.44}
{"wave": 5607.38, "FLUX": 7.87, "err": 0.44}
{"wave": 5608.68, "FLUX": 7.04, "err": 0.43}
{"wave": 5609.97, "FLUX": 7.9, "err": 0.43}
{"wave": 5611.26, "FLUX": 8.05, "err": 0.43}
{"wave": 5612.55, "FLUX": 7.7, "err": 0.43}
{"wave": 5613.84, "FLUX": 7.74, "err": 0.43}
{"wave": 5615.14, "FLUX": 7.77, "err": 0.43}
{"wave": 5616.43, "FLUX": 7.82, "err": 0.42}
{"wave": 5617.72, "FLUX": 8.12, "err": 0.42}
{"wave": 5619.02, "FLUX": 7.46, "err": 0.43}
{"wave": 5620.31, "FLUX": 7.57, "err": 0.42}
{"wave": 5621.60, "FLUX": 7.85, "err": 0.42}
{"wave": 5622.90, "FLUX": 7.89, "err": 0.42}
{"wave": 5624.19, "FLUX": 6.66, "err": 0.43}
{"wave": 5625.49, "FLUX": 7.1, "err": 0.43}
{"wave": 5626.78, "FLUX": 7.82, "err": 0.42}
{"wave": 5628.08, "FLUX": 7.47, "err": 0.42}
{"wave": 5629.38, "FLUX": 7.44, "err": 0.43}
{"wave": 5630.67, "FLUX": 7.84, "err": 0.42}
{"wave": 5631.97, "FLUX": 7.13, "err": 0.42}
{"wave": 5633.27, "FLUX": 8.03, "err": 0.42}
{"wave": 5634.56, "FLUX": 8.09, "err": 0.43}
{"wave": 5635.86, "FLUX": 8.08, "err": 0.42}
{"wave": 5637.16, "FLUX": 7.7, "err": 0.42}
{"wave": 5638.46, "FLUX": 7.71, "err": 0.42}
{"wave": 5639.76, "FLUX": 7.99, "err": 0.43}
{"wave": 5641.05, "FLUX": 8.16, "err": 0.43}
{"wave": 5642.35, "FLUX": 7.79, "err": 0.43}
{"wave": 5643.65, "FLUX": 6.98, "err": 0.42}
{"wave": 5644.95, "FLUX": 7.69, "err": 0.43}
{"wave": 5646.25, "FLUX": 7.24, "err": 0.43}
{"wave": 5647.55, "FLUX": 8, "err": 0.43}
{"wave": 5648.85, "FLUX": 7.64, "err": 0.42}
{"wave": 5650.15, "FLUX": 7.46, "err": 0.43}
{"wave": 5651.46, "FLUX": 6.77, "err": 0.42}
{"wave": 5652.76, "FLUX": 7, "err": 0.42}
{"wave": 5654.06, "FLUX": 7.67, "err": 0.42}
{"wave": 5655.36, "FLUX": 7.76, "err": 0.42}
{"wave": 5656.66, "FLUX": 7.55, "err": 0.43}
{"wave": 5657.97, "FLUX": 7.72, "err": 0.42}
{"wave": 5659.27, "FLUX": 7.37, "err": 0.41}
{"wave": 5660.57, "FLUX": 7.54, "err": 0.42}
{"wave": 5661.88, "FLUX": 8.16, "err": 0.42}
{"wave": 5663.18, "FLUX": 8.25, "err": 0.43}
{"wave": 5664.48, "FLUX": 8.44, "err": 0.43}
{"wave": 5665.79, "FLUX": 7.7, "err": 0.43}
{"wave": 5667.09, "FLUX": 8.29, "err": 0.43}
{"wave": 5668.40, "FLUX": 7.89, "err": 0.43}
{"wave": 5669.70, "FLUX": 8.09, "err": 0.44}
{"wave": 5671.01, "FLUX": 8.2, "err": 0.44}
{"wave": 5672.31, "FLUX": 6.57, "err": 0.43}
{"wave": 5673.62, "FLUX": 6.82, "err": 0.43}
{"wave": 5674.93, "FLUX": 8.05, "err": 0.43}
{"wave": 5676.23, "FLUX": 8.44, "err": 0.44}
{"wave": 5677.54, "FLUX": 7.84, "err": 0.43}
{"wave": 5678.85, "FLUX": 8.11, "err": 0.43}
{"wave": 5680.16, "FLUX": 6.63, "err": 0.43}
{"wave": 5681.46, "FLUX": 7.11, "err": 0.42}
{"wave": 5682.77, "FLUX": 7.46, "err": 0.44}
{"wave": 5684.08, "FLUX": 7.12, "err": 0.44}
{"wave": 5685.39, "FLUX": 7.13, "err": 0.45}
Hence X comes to 2.3 AA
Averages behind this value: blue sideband 7.96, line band 7.61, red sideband 7.89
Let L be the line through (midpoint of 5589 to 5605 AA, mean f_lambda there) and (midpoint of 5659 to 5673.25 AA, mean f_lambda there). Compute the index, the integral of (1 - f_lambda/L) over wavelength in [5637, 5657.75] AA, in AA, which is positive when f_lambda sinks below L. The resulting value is 0.6 AA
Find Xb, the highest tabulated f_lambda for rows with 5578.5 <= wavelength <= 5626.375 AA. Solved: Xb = 8.75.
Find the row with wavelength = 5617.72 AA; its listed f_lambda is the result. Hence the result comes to 8.12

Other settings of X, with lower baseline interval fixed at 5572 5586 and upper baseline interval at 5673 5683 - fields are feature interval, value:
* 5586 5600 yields 0.6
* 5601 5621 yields 0.7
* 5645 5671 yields -0.2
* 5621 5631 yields 0.4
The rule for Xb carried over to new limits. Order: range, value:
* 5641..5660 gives 8.16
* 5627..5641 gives 8.09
